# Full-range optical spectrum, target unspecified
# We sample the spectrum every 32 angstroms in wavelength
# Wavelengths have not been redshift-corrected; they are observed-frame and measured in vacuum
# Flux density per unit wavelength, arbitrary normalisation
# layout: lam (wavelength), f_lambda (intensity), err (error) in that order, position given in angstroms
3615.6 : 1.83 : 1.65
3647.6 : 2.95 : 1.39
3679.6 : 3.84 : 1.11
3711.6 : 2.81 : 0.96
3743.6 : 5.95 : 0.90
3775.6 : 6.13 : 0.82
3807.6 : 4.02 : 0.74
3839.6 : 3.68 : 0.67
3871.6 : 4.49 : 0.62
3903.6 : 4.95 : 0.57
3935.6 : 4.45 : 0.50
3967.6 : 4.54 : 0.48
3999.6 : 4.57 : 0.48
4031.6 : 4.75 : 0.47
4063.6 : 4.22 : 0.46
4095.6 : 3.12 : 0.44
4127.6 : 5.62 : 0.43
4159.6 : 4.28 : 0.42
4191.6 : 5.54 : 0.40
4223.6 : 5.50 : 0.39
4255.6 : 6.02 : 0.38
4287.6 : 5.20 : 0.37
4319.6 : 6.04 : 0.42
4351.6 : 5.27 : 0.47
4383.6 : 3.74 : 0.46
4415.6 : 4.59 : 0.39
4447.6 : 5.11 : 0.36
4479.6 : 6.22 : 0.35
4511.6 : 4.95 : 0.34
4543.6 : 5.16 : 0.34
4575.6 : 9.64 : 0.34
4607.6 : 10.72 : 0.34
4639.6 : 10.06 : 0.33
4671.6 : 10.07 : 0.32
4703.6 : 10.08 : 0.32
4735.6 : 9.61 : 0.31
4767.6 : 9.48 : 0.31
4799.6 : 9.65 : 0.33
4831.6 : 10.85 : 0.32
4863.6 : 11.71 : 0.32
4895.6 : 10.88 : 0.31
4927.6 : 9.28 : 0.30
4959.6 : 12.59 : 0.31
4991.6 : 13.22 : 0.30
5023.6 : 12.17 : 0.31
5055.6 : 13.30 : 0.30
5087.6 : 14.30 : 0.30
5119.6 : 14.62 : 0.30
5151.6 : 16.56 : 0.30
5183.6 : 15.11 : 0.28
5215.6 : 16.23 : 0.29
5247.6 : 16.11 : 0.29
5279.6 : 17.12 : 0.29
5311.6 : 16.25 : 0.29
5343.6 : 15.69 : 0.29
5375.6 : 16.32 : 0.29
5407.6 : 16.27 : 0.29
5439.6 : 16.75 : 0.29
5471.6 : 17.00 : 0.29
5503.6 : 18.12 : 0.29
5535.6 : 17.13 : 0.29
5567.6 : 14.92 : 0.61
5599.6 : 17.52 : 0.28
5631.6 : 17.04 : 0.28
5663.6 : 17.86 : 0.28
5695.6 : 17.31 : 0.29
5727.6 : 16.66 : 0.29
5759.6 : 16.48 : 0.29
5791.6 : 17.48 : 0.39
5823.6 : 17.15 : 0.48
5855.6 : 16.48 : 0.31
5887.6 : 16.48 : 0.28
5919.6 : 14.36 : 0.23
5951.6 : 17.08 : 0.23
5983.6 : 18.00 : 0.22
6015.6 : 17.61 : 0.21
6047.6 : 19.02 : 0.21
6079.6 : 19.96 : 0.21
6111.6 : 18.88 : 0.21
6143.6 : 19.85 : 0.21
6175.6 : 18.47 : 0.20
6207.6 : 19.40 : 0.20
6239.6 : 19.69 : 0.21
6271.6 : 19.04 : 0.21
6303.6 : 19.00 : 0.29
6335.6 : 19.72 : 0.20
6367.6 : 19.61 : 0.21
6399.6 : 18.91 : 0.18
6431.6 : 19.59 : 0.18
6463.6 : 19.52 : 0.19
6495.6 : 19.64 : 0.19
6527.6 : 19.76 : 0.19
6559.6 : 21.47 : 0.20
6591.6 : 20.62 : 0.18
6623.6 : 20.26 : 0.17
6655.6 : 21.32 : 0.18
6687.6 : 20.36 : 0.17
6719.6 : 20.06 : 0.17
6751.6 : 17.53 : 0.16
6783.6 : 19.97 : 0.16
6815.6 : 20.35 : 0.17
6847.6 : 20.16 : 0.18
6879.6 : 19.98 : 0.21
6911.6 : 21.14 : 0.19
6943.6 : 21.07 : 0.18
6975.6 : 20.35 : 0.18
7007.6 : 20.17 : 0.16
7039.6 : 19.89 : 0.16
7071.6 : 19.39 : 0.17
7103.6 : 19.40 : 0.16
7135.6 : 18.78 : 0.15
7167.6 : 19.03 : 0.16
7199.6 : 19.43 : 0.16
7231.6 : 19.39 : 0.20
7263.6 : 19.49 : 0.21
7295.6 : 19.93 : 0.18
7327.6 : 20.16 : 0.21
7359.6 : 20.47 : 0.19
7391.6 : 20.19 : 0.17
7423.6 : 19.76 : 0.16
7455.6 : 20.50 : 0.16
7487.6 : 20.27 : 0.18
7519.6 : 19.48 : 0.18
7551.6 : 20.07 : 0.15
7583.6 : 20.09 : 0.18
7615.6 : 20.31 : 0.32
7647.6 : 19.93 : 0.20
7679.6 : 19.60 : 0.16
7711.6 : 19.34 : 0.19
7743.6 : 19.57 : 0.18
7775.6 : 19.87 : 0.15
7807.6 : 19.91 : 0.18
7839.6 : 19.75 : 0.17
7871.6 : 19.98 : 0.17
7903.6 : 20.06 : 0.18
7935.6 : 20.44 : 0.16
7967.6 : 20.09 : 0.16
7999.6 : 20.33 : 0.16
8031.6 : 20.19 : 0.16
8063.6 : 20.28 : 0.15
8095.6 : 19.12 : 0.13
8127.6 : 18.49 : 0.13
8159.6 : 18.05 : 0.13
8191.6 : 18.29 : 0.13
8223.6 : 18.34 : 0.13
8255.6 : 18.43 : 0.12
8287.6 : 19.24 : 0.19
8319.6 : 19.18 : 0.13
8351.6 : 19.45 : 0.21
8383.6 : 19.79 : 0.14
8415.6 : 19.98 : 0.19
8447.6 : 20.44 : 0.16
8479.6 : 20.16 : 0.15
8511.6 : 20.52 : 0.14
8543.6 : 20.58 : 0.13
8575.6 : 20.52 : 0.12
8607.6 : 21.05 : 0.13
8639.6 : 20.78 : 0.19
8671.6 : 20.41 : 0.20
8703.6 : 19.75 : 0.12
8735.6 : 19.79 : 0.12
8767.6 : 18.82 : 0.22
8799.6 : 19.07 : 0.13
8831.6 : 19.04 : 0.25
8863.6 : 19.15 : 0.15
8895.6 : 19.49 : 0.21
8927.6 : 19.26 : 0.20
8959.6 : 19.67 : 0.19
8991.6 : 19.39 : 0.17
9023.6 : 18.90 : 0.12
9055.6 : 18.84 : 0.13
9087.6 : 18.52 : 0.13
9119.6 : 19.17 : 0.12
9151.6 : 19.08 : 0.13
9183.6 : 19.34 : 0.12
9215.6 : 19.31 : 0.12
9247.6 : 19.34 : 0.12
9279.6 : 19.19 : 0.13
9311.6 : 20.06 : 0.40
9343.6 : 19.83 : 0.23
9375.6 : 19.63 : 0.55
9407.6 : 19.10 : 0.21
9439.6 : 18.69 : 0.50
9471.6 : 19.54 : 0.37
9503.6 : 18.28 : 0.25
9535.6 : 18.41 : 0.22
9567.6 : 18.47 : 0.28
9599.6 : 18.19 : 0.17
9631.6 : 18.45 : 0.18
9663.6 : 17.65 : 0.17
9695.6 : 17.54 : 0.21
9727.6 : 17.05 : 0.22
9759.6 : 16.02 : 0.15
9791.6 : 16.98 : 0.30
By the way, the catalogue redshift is 0.144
